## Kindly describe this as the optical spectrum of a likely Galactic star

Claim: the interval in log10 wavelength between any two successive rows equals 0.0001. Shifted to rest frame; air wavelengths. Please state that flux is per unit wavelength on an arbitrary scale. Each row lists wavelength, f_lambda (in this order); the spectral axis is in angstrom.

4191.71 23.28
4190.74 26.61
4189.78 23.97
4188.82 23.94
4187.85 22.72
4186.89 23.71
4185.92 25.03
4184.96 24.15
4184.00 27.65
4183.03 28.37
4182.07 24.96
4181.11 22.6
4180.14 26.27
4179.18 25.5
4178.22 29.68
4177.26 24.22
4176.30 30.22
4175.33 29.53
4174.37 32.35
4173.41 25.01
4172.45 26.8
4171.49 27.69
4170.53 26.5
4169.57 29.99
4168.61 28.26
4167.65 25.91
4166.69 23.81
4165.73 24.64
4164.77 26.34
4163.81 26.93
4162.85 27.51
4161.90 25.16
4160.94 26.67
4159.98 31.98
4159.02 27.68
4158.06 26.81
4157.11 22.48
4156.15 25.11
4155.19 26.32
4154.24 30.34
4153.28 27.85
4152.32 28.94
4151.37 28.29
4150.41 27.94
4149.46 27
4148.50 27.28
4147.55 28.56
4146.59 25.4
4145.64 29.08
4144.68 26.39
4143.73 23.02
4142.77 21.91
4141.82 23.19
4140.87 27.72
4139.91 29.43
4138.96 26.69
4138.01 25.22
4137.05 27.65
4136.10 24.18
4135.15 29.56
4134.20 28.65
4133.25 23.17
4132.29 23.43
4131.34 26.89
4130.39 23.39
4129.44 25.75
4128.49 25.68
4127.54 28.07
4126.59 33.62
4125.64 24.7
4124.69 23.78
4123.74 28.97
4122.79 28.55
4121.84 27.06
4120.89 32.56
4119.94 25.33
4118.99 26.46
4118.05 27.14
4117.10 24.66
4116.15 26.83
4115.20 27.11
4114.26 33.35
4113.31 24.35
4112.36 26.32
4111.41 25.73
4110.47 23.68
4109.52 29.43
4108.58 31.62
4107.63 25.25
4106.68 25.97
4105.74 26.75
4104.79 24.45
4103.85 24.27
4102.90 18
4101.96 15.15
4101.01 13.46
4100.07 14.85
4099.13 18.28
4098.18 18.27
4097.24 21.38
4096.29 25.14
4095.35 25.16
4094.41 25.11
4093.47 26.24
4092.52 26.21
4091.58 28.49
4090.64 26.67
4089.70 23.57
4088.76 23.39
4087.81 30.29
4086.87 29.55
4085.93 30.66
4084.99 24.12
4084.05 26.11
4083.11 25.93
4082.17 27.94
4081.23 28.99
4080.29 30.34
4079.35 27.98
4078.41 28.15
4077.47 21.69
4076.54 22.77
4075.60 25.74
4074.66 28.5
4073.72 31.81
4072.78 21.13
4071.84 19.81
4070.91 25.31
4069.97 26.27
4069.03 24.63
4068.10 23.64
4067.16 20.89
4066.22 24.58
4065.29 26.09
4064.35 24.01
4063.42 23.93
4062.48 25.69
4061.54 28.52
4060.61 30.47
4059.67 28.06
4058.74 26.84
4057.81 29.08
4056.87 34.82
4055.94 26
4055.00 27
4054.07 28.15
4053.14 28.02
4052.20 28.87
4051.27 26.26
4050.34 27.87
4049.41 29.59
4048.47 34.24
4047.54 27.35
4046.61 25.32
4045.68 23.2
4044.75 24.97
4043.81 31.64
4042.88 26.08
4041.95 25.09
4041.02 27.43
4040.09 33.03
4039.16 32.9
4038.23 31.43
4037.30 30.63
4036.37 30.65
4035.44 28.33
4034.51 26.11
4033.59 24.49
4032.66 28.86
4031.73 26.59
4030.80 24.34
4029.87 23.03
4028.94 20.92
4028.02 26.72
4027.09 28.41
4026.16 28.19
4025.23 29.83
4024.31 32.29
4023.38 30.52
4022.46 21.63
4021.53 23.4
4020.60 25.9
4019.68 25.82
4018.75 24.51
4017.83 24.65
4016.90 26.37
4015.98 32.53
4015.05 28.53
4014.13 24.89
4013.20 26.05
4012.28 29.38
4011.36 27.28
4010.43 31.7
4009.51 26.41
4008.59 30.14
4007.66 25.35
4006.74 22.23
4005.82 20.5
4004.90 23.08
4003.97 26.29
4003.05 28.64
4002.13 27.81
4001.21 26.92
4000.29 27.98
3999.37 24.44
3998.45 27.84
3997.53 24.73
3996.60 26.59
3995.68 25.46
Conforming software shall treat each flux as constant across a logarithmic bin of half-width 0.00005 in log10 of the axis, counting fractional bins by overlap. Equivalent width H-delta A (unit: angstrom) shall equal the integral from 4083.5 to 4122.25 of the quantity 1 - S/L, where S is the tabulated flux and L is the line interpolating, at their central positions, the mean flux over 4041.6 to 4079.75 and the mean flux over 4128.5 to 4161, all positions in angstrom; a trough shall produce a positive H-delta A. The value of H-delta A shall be 2.2 angstrom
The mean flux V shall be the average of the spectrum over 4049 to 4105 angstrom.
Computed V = 25.4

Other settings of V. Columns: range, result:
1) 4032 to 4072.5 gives 27.3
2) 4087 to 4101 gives 23.6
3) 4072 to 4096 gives 26.6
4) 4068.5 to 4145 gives 25.6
